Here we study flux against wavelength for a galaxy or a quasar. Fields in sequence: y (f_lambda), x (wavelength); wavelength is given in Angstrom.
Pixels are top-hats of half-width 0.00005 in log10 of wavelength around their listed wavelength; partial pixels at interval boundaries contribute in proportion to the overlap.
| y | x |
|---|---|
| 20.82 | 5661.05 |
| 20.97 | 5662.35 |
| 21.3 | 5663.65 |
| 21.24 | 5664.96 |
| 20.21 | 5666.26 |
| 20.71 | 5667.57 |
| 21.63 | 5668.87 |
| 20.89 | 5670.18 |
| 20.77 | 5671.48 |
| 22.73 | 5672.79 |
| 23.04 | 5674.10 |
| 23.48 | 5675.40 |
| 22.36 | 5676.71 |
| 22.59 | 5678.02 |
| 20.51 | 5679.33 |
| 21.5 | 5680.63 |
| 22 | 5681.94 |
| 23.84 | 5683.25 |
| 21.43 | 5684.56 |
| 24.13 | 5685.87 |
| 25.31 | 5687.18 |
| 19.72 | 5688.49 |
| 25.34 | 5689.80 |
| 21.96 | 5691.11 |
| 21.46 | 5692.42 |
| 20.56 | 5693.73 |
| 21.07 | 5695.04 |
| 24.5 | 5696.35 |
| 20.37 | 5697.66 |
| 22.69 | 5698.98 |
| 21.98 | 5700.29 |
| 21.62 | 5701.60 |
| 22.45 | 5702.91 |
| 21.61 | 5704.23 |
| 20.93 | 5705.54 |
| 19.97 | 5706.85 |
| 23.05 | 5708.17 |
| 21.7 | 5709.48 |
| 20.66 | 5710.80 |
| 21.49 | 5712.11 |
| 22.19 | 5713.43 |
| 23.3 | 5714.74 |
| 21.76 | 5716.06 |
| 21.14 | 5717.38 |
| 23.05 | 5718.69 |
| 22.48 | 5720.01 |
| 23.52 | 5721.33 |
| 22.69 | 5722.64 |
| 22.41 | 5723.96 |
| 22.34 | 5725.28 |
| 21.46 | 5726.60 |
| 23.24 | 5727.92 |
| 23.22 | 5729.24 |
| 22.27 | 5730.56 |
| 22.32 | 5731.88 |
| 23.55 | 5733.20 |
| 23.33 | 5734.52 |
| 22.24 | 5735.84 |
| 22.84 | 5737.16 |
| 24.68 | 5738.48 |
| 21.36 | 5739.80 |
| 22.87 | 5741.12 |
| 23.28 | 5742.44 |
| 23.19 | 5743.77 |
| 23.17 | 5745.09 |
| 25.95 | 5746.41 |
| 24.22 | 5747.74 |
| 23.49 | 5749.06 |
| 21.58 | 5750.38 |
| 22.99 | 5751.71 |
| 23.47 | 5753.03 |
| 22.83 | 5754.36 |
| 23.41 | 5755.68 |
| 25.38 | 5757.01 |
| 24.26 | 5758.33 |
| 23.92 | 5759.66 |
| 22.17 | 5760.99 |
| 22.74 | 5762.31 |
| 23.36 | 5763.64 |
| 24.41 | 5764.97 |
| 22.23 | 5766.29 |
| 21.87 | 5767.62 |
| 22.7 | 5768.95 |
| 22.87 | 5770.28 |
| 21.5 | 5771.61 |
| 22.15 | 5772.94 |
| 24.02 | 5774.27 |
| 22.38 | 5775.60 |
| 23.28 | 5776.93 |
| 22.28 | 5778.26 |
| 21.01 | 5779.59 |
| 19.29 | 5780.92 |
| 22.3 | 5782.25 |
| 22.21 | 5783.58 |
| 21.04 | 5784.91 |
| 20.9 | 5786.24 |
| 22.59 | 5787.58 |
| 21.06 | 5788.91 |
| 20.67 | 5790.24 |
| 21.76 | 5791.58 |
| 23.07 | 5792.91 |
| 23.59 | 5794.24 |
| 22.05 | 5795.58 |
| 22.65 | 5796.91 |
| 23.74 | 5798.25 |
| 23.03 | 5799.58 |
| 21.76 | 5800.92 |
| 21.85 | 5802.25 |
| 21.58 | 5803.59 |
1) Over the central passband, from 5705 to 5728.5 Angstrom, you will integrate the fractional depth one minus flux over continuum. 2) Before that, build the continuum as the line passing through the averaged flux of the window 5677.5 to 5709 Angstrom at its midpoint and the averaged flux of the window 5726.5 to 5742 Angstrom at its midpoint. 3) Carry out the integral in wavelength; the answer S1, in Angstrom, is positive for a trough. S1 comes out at 0.5 Angstrom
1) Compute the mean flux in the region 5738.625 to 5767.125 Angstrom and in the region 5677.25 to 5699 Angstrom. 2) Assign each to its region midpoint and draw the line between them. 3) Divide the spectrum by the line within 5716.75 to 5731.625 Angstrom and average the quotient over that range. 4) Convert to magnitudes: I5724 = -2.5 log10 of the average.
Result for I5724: 0.02 mag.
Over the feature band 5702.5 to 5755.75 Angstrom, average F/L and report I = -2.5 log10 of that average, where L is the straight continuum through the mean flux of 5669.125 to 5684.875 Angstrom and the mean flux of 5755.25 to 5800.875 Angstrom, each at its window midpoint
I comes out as -0.015 mag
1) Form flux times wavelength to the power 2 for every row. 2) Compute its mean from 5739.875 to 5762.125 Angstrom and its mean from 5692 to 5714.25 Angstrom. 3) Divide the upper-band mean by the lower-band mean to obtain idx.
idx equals 1.10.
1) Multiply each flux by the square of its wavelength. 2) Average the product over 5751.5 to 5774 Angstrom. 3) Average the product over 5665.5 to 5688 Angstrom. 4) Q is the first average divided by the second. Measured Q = 1.07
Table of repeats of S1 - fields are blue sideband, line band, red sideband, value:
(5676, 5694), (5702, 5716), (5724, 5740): 0.5 Angstrom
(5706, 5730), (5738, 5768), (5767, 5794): -1.7 Angstrom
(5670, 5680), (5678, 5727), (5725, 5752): 0.8 Angstrom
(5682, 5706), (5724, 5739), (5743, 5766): 0.2 Angstrom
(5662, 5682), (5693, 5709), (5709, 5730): 0.2 Angstrom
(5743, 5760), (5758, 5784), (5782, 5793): 0.1 Angstrom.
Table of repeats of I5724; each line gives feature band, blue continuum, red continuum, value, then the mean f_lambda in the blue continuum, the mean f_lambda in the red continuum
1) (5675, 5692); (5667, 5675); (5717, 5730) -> -0.033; 21.7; 22.6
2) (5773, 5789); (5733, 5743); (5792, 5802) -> 0.046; 23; 22.8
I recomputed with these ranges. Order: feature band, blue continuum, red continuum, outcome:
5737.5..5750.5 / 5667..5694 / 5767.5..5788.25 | -0.06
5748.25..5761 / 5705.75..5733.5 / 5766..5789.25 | -0.06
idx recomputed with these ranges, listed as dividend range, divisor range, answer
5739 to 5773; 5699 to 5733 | 1.06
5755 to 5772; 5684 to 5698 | 1.06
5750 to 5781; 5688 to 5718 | 1.07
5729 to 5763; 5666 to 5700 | 1.07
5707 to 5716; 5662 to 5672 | 1.06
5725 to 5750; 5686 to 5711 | 1.06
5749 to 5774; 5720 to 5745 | 1.02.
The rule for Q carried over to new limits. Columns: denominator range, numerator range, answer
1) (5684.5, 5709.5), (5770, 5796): 1.02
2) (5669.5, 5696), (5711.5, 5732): 1.02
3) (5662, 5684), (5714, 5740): 1.06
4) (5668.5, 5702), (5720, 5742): 1.04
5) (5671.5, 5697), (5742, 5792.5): 1.04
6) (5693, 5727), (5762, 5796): 1.04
